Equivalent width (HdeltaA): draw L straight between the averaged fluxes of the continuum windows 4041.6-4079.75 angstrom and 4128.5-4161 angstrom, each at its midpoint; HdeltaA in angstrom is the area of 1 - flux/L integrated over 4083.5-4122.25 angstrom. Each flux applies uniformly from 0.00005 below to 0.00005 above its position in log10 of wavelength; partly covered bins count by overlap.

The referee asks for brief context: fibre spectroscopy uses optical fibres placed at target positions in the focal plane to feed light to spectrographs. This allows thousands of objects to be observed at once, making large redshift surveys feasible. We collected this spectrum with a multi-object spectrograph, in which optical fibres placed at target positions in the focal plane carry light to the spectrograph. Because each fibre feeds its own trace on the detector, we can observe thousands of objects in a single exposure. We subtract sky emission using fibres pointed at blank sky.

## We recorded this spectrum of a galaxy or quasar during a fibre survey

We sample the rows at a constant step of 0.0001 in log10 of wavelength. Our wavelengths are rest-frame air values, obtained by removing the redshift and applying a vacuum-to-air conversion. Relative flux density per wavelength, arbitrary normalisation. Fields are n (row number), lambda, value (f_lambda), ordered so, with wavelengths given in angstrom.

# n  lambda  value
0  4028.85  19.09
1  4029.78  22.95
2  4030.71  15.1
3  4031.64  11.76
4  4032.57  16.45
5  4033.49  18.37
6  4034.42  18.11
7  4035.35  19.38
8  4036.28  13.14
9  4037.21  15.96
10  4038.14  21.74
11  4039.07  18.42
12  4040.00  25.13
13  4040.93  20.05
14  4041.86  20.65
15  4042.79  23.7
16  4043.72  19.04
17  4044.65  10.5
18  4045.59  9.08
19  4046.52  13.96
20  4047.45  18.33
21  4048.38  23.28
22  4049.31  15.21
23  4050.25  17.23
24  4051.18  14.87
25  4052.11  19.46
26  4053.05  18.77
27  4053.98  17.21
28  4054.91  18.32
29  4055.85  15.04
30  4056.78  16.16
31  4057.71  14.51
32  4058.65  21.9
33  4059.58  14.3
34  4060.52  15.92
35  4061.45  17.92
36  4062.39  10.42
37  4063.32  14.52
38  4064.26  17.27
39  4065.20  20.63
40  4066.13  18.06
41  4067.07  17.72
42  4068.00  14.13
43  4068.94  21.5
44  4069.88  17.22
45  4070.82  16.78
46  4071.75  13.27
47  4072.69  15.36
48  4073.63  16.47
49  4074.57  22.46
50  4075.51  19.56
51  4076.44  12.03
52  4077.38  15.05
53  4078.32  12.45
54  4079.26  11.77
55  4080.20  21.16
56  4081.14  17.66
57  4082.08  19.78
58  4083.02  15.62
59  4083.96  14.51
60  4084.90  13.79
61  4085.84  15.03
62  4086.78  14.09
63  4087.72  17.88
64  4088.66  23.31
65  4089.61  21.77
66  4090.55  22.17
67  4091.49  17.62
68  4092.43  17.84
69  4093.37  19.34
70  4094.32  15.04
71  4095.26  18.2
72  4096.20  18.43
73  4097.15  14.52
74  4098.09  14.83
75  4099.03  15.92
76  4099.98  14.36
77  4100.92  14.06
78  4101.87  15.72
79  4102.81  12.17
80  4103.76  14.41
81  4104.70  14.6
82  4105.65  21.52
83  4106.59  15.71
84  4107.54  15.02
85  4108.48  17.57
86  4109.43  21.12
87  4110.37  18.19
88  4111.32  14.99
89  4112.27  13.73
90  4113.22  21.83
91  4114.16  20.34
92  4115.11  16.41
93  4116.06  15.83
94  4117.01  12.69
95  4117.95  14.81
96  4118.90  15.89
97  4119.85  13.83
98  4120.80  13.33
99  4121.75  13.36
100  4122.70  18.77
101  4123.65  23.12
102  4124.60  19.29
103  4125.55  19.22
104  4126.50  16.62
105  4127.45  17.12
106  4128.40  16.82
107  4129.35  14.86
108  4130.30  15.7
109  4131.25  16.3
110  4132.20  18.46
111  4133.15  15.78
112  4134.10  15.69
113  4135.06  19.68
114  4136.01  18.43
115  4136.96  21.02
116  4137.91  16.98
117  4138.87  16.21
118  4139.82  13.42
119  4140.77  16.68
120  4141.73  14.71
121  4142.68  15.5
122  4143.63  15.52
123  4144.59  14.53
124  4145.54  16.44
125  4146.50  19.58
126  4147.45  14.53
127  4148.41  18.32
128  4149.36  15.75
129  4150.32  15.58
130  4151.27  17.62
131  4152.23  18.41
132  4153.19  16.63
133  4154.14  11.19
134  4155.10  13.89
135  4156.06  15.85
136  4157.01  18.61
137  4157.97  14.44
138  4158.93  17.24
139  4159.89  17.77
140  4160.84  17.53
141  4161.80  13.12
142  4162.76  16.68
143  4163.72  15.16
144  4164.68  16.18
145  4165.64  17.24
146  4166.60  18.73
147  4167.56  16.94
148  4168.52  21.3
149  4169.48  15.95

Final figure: 0.1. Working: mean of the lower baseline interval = 16.6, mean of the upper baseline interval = 16.4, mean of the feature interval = 16.5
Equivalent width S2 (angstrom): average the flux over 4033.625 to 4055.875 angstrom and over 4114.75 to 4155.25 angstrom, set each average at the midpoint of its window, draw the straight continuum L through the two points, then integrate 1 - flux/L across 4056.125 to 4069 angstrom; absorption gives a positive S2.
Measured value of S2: 0.7 angstrom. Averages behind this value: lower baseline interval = 17.8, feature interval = 16.6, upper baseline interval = 16.4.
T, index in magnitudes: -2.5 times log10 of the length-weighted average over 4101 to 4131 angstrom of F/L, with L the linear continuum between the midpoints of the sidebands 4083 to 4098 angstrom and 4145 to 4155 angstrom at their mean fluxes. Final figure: 0.02 mag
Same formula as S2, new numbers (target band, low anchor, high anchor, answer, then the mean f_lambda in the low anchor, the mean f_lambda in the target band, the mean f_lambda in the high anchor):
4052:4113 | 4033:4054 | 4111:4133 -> 1.9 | 17.9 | 16.7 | 16.7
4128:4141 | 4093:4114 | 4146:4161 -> -0.3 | 16.5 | 16.9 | 16.4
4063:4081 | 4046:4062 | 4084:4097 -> 0.8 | 17.1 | 16.7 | 17.8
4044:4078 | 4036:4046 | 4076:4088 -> 0.5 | 18.1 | 16.5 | 15.4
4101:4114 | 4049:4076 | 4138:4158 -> -0.2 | 17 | 16.7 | 15.9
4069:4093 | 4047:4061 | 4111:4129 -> 0.0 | 17.4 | 17.1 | 16.7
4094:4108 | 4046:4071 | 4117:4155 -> 0.9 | 17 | 15.6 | 16.5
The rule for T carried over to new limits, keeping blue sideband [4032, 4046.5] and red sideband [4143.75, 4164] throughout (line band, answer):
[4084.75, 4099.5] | -0.033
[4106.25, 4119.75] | 0.005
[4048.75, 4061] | 0.044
